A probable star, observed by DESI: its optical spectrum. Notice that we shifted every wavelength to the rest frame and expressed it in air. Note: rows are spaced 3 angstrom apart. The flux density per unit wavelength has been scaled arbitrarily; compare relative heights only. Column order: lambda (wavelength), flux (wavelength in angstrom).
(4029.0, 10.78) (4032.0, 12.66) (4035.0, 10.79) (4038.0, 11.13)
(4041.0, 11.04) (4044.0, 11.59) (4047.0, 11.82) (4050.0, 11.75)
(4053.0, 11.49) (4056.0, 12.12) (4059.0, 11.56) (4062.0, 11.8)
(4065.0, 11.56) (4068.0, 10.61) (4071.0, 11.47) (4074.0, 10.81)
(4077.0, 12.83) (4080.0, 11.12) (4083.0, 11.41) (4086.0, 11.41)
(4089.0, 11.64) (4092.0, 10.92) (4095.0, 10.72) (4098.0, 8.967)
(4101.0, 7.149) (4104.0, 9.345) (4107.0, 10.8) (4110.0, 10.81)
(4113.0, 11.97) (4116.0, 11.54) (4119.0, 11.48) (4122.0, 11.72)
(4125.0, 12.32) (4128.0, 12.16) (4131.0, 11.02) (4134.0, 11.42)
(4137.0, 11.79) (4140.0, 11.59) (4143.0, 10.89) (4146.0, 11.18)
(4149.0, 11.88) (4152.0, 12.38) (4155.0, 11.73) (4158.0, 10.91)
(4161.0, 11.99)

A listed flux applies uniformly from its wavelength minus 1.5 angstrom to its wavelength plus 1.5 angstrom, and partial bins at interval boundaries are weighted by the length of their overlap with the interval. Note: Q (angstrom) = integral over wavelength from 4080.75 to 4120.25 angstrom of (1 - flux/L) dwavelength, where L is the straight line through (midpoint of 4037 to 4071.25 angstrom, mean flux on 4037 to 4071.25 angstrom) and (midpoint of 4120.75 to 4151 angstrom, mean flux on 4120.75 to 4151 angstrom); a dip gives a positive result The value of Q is 3.2 angstrom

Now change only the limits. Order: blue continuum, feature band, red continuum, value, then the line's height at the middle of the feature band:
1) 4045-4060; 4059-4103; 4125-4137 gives 3.1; 11.7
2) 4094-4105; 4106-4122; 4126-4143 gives -2.1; 10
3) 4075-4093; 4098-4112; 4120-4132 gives 2.6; 11.7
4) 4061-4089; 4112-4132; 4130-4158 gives -0.5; 11.5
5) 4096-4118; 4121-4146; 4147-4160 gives -1.3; 11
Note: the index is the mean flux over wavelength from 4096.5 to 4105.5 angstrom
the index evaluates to 8.49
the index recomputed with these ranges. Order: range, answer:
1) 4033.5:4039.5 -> 11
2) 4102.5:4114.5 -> 10.7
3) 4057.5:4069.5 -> 11.4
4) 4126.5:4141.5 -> 11.6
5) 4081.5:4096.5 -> 11.2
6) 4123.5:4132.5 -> 11.8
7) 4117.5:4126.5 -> 11.8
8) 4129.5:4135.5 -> 11.2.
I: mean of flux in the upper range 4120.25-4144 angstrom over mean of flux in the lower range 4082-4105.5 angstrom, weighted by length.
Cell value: 1.14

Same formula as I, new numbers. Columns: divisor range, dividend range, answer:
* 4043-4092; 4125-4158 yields 1.01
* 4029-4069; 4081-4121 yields 0.92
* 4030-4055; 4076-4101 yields 0.94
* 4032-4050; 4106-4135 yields 1.01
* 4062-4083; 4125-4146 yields 1.01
